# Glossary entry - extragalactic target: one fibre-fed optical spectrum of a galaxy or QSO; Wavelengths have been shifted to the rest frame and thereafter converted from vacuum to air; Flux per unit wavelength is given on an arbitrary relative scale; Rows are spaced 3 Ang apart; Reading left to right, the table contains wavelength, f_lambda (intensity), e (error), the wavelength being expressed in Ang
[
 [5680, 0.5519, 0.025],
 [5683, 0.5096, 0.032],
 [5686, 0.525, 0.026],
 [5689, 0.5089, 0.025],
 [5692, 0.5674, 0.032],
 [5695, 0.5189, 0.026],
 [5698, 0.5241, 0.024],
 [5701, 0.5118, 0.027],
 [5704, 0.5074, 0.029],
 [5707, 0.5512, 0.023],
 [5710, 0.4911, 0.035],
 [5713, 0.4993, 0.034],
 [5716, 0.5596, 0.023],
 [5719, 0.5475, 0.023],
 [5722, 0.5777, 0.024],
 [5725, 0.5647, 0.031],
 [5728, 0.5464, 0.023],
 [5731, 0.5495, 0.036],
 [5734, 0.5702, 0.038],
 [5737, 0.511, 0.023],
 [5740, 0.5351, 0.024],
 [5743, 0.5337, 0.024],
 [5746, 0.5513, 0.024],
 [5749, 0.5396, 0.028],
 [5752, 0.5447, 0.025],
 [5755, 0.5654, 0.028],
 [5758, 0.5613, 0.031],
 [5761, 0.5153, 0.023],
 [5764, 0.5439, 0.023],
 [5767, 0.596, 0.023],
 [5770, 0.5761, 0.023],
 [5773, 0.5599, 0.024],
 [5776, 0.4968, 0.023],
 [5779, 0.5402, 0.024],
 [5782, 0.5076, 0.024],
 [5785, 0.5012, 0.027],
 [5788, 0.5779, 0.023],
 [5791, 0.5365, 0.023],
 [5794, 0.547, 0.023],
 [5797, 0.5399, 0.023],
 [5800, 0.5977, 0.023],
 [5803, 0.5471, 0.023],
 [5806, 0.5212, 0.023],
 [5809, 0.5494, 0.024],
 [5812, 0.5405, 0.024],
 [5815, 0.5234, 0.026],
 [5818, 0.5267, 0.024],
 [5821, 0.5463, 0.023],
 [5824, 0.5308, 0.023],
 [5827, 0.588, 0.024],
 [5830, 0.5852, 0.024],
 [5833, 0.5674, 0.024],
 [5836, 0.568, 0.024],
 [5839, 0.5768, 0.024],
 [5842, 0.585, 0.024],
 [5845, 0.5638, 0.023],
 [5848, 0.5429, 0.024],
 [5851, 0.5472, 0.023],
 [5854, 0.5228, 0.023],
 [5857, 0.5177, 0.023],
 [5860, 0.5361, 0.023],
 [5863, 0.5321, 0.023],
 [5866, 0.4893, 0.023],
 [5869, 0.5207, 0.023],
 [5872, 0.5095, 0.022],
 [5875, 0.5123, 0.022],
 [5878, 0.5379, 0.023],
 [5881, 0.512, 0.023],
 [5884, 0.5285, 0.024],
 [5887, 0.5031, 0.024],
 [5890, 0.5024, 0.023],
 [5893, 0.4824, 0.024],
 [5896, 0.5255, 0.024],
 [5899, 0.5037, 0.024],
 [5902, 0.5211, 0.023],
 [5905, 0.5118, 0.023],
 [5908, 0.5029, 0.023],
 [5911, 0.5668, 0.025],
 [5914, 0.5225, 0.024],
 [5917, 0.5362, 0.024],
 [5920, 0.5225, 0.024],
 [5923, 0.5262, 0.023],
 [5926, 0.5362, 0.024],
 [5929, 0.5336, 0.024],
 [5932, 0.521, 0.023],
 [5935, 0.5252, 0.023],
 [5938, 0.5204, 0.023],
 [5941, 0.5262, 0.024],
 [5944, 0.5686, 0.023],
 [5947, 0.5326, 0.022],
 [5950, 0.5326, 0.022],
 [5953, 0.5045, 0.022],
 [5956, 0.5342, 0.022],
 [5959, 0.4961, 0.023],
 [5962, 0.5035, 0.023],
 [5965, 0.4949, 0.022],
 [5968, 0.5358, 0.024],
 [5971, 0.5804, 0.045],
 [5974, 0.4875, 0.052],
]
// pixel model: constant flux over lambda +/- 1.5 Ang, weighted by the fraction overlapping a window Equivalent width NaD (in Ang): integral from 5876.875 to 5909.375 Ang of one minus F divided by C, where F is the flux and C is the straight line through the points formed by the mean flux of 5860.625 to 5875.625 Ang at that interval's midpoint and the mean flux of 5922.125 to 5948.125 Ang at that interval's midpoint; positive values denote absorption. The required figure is 0.6 Ang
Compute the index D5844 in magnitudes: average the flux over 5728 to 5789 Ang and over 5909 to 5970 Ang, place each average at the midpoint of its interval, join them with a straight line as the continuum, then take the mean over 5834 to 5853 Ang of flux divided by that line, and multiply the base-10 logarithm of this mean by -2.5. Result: -0.05 mag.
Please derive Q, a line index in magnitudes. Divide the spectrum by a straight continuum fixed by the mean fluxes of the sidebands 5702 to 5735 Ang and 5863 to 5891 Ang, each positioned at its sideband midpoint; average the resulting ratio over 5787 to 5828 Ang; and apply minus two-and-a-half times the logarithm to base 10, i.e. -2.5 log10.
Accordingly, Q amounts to -0.04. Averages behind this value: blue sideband 0.541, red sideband 0.514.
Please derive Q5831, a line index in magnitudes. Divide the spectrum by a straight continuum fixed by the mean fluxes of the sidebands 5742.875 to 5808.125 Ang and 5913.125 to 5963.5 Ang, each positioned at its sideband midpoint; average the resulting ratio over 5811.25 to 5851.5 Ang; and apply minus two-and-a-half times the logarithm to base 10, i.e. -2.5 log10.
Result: -0.036 mag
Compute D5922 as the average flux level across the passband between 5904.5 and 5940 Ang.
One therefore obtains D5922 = 0.528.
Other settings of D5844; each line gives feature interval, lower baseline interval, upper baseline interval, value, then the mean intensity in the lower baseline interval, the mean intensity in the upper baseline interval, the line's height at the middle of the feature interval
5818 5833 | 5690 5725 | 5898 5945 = -0.058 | 0.533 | 0.528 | 0.53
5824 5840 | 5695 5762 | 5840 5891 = -0.083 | 0.539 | 0.528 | 0.531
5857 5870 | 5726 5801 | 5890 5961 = 0.026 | 0.546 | 0.523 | 0.532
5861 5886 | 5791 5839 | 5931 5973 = 0.048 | 0.552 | 0.526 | 0.541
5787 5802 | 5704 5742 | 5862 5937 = -0.054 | 0.54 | 0.519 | 0.532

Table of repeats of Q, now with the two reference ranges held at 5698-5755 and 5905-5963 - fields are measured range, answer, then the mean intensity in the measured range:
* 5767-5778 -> -0.030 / 0.551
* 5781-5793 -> 0.006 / 0.532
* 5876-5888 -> 0.019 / 0.521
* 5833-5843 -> -0.083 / 0.575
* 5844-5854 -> -0.030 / 0.546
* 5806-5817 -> -0.002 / 0.535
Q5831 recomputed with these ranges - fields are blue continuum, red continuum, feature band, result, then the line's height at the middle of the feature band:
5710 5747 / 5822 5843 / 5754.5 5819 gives 0.03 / 0.559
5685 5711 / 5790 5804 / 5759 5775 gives -0.02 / 0.545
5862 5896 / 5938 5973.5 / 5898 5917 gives -0.01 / 0.518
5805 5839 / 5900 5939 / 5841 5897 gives 0.03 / 0.539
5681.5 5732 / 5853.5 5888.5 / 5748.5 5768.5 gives -0.05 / 0.528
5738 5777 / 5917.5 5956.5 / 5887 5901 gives 0.06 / 0.534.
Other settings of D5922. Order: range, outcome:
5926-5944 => 0.53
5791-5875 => 0.545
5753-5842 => 0.55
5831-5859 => 0.555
